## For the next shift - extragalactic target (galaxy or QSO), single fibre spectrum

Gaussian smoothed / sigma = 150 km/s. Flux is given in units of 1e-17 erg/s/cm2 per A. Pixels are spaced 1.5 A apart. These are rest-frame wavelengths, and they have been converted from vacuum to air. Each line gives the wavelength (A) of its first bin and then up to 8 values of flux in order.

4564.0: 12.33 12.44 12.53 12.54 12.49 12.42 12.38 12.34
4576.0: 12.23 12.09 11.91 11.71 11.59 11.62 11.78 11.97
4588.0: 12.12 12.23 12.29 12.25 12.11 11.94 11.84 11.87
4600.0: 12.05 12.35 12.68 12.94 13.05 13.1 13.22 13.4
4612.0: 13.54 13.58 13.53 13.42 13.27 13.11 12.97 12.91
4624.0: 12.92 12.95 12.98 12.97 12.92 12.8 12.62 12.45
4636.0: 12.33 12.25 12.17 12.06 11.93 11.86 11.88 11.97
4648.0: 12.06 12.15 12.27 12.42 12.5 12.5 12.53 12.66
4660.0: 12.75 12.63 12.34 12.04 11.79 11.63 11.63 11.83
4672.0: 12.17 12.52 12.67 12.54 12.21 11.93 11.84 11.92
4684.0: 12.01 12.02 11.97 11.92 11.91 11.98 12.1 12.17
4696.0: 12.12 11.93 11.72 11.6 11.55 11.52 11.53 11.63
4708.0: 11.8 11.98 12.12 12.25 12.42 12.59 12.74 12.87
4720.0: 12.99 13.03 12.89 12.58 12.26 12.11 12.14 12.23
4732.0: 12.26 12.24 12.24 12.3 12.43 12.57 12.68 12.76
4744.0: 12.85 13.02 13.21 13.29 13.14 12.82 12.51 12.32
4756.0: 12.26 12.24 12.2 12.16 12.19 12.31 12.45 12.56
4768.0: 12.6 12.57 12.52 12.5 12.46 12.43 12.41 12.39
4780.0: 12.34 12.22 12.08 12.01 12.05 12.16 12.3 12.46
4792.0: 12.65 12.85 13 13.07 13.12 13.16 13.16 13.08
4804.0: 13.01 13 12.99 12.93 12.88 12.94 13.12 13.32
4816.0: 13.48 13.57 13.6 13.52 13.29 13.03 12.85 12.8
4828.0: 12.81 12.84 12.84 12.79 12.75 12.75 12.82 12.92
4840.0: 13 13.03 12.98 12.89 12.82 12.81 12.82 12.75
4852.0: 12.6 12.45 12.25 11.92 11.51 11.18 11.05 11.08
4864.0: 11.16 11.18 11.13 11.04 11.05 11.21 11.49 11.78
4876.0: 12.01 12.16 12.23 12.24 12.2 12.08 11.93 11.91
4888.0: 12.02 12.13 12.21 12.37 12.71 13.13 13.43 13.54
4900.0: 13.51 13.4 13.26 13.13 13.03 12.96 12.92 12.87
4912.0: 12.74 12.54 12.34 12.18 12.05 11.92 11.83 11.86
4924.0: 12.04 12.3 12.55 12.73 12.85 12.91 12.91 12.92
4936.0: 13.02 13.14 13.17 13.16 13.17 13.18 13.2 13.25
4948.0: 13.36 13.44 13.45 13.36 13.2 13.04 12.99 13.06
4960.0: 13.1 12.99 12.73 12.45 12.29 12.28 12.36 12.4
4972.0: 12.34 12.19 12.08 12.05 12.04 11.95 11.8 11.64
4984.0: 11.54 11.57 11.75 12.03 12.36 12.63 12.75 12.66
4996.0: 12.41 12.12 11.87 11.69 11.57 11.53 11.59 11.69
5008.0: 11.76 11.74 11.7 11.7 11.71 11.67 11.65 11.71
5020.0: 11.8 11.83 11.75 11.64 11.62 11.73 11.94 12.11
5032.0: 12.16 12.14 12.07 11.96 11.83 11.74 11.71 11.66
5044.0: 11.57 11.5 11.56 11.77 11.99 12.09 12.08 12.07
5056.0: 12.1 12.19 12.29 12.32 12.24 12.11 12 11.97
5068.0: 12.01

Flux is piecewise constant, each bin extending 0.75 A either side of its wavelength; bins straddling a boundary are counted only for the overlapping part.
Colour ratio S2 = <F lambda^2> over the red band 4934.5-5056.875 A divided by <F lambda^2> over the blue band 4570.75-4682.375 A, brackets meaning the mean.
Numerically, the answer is 1.15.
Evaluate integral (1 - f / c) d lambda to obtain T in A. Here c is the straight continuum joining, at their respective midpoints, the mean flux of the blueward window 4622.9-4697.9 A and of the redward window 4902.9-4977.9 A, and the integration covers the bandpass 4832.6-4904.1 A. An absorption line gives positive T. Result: 1.9 A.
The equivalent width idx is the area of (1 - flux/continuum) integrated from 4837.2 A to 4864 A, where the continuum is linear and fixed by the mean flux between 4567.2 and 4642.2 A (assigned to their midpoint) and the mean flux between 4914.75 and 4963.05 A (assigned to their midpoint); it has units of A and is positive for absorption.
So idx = 0.89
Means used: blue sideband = 12.5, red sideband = 12.8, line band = 12.3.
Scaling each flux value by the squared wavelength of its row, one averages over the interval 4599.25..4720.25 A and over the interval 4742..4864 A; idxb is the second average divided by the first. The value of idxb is 1.09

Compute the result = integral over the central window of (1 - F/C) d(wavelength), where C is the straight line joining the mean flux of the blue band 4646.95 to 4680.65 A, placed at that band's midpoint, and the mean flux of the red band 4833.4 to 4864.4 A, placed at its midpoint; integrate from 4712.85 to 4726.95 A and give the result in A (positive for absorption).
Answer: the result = -0.5 A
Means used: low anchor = 12.3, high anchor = 12.4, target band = 12.7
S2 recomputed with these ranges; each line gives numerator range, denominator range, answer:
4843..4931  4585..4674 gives 1.10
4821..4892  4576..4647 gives 1.09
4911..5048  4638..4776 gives 1.12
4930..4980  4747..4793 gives 1.11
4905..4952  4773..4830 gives 1.05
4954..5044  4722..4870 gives 1.04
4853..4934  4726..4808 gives 1.03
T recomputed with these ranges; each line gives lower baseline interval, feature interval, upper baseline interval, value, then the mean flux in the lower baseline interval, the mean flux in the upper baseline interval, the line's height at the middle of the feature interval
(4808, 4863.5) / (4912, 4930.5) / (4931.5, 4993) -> 0.57 A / 12.7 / 12.6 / 12.7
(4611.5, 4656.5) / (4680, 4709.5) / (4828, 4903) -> 1.62 A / 12.6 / 12.3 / 12.5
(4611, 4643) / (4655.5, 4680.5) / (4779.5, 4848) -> 1.17 A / 12.8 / 12.9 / 12.8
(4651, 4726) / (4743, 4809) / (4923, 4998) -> -1.55 A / 12.2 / 12.6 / 12.3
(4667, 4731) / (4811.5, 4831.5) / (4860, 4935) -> -1.53 A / 12.1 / 12.3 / 12.2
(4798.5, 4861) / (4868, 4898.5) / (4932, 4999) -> 1.53 A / 12.8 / 12.6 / 12.8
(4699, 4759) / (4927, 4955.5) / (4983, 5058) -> -2.60 A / 12.4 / 11.9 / 12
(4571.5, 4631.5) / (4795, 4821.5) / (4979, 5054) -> -2.07 A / 12.6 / 11.9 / 12.2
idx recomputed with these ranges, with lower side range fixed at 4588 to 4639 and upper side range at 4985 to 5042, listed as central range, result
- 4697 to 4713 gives 1.0 A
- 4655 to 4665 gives 0.1 A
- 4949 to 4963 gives -1.3 A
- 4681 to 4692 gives 0.5 A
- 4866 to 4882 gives 0.7 A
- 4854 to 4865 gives 0.7 A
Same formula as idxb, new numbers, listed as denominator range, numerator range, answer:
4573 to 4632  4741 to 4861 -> 1.10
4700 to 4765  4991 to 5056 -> 1.08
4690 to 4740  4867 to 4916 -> 1.09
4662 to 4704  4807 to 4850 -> 1.15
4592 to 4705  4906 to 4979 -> 1.16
